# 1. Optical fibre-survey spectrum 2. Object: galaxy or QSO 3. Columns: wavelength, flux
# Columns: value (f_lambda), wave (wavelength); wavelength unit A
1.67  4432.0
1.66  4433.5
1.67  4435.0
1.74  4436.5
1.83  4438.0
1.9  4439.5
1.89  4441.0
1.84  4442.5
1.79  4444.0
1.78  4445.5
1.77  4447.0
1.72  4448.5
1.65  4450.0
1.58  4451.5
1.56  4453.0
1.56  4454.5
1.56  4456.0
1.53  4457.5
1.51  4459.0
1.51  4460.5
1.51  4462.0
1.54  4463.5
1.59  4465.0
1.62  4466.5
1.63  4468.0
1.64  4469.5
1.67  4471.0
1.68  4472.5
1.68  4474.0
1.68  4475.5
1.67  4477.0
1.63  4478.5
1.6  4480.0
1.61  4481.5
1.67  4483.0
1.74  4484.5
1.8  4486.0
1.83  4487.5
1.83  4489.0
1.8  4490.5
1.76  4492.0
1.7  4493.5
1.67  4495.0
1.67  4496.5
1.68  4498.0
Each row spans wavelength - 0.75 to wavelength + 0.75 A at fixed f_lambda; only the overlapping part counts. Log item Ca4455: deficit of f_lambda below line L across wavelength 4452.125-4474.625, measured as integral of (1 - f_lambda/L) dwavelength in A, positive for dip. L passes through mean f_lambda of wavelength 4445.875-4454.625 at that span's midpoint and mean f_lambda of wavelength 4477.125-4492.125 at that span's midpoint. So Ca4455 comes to 1.3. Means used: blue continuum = 1.65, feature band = 1.59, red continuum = 1.72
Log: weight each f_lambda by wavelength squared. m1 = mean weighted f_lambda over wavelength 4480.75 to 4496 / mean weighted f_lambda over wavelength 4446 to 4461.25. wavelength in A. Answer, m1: 1.1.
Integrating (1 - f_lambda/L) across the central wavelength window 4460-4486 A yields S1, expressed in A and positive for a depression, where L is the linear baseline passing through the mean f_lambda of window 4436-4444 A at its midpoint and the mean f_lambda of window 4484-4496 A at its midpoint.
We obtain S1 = 2.3 A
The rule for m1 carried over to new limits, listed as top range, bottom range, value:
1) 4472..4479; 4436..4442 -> 0.92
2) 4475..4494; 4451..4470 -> 1.11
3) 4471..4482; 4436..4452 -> 0.94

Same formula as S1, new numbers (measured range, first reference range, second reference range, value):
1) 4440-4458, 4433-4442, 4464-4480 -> 0.5 A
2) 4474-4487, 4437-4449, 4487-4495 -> 0.8 A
